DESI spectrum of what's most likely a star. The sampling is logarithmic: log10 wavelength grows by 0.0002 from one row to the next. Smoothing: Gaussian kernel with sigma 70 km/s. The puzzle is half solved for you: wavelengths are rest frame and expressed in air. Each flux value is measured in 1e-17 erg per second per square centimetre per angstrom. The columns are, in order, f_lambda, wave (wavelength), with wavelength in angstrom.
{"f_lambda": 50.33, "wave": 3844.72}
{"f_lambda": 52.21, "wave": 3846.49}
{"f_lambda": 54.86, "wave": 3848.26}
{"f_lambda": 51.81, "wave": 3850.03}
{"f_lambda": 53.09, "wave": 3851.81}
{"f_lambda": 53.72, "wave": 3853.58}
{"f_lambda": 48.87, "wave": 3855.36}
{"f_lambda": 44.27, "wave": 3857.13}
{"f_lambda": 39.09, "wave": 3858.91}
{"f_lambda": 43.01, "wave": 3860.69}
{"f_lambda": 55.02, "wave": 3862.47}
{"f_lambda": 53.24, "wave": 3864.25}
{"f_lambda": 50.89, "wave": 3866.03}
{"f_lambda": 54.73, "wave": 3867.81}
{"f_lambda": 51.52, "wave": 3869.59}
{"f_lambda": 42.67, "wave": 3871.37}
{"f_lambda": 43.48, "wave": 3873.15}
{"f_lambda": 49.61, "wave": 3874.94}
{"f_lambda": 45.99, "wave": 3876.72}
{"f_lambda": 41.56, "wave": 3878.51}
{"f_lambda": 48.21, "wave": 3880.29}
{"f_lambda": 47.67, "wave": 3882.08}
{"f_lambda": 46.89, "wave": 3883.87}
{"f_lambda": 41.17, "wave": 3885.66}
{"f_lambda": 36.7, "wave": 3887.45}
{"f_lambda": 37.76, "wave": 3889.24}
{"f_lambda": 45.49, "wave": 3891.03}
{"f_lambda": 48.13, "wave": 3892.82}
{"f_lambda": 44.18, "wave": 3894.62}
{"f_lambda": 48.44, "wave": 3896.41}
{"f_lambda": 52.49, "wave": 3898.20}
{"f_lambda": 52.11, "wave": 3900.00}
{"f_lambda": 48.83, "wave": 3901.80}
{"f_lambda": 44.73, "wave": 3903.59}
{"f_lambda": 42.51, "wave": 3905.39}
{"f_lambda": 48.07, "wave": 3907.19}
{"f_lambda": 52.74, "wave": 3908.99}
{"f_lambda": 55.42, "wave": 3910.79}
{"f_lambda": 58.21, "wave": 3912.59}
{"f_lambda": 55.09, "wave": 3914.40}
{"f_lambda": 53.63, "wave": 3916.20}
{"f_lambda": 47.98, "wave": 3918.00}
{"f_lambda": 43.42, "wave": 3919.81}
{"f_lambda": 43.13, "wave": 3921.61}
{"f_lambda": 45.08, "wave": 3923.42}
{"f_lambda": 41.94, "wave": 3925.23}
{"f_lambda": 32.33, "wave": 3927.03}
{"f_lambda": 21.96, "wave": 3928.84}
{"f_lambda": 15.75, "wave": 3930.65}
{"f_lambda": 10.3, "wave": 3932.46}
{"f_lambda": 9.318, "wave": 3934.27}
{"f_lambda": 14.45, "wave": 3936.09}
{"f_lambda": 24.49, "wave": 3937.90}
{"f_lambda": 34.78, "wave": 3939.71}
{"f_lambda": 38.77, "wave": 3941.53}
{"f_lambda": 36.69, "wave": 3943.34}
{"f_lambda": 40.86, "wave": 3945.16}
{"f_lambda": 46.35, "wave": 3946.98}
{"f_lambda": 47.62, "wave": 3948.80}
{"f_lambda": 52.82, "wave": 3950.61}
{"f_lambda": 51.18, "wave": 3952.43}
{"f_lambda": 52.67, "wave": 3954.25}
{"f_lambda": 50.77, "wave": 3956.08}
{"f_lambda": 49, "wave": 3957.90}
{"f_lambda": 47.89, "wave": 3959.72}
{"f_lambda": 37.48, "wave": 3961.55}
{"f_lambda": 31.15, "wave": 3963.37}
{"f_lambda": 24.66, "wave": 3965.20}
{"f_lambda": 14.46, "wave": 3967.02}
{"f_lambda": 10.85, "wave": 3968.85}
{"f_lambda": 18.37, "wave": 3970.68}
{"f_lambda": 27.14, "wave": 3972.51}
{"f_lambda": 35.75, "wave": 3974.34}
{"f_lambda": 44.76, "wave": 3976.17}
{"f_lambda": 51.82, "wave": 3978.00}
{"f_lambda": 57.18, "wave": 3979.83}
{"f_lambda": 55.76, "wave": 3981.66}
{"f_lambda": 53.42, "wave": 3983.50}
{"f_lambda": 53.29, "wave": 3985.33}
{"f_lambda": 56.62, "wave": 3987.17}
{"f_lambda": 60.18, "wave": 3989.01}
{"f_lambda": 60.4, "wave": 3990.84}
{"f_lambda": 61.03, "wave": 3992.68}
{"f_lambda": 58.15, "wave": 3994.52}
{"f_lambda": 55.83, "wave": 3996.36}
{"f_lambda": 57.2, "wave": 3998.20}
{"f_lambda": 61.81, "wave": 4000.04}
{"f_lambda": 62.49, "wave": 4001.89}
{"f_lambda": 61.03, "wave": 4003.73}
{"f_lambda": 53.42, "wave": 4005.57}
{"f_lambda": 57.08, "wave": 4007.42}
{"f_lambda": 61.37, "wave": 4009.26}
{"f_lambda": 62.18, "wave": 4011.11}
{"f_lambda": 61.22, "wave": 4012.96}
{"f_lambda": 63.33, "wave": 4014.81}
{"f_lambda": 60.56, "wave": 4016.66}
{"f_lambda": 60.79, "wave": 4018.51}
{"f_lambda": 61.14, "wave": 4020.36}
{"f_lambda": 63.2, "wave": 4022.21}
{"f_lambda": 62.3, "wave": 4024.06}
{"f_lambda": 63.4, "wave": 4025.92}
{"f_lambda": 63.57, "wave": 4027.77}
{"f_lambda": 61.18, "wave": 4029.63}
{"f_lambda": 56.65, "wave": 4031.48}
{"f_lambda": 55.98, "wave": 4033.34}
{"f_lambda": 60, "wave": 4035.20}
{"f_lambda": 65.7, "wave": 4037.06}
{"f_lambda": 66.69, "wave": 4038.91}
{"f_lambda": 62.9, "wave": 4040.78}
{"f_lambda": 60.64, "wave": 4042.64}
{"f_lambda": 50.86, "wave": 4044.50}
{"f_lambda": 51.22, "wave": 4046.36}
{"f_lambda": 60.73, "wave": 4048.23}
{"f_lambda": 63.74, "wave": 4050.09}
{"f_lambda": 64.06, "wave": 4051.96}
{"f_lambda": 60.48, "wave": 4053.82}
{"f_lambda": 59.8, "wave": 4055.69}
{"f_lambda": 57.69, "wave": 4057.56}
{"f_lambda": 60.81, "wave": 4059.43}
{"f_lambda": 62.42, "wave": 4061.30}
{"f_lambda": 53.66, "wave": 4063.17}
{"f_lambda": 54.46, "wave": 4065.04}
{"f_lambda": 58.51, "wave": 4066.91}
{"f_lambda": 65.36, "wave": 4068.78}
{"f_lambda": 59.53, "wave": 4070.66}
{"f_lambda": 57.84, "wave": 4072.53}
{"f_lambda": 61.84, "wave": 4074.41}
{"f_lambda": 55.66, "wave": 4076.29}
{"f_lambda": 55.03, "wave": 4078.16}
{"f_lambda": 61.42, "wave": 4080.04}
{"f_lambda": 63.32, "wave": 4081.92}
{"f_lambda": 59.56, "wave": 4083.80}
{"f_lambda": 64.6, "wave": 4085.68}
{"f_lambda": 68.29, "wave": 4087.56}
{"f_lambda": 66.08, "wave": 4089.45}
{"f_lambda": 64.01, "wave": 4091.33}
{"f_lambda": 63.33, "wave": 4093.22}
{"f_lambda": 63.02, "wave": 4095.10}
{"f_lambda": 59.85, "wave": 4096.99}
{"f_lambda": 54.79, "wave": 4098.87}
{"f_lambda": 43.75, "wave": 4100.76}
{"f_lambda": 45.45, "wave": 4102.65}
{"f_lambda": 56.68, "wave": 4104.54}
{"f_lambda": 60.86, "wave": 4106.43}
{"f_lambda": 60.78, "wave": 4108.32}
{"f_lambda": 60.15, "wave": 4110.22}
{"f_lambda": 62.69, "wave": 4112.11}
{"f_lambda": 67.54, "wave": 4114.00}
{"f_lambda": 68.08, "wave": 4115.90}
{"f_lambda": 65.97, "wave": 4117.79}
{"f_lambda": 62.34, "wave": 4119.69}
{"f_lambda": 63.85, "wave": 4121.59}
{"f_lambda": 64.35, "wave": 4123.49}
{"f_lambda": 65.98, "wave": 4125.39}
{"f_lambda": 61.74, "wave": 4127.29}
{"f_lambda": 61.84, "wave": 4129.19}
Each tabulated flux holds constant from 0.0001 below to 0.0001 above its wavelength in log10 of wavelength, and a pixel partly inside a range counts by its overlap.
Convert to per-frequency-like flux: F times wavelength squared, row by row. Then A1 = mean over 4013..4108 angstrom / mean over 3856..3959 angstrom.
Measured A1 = 1.49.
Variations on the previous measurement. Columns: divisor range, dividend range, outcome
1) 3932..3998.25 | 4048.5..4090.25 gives 1.54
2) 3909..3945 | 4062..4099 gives 1.80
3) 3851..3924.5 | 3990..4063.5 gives 1.35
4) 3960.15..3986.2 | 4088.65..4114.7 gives 1.70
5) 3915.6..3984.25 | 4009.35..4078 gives 1.70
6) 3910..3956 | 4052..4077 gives 1.62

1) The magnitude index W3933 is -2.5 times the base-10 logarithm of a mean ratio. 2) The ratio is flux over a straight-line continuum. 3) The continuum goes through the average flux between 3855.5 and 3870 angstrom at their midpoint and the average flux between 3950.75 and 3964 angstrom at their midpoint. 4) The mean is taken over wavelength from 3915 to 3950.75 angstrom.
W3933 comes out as 0.33 mag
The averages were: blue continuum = 48.9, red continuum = 46.4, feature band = 34.9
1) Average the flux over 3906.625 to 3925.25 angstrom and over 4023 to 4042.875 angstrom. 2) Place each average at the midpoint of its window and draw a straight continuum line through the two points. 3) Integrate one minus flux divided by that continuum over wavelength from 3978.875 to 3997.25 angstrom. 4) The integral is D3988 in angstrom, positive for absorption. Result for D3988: 0.0 angstrom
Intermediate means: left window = 49.9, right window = 61.8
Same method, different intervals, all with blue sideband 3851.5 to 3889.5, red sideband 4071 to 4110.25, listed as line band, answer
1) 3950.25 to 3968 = 3.8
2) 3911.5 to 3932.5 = 3.9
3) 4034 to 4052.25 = -1.2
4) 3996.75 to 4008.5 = -1.0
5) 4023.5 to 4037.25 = -1.2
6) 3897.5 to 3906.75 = 0.1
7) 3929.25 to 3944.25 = 8.2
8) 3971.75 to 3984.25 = 1.5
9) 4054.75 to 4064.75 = -0.2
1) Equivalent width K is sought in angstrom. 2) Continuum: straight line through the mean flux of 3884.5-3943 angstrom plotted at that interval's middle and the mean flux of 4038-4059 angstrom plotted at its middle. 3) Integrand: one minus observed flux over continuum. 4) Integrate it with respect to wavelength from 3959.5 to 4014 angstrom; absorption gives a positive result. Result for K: 3.0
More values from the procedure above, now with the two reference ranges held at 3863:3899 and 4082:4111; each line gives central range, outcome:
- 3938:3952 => 2.4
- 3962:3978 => 7.5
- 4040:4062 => -1.1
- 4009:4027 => -2.4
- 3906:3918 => -1.2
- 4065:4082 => -0.4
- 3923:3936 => 6.7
